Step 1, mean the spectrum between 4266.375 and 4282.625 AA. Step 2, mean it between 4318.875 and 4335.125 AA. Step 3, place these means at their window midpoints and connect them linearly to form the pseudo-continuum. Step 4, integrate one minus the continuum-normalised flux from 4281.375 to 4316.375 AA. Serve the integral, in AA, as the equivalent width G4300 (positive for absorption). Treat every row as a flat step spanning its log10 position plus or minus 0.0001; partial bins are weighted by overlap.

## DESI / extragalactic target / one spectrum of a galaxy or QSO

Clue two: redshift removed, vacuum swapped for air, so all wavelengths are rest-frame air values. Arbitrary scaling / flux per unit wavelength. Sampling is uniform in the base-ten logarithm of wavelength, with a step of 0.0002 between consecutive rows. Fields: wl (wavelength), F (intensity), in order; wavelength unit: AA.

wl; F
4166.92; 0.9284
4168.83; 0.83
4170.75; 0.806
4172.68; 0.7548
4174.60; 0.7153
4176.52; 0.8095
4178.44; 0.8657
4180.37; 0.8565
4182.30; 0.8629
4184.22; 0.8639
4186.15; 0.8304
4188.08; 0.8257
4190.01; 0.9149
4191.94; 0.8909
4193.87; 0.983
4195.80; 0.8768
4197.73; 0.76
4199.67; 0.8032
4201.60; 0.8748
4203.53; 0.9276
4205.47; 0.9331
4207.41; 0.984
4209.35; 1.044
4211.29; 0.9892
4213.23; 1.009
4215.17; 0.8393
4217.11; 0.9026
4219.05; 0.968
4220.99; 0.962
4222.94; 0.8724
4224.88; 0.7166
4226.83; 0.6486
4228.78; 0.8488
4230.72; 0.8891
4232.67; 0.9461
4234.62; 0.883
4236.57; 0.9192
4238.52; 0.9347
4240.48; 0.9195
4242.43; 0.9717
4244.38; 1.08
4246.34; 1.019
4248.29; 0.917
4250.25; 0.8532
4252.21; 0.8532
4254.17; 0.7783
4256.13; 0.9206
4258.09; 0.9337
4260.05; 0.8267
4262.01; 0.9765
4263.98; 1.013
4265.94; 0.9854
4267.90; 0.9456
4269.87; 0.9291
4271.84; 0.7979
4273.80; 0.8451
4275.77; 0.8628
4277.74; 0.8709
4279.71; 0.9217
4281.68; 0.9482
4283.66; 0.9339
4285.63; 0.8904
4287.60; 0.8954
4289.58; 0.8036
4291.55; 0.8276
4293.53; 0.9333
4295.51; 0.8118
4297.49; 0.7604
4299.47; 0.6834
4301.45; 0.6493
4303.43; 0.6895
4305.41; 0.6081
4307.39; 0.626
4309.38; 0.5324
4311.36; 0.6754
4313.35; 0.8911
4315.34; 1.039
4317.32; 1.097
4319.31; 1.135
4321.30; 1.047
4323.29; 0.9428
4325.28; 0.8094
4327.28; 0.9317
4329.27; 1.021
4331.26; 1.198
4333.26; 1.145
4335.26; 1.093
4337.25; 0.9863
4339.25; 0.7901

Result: 6.1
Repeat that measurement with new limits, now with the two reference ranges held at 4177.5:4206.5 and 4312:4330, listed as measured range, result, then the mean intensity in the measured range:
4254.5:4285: 0.9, 0.911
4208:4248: -0.7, 0.919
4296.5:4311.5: 4.9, 0.652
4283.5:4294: 0.9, 0.874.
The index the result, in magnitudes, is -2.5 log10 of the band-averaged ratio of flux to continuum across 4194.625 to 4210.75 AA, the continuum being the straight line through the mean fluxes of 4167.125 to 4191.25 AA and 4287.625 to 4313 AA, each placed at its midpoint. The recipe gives -0.12 mag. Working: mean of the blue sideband 0.832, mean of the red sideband 0.728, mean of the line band 0.904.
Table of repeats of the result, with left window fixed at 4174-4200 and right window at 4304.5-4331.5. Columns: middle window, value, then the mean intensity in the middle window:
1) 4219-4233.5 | 0.02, 0.849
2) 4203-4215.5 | -0.13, 0.968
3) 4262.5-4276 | -0.05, 0.916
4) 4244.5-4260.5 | -0.04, 0.9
